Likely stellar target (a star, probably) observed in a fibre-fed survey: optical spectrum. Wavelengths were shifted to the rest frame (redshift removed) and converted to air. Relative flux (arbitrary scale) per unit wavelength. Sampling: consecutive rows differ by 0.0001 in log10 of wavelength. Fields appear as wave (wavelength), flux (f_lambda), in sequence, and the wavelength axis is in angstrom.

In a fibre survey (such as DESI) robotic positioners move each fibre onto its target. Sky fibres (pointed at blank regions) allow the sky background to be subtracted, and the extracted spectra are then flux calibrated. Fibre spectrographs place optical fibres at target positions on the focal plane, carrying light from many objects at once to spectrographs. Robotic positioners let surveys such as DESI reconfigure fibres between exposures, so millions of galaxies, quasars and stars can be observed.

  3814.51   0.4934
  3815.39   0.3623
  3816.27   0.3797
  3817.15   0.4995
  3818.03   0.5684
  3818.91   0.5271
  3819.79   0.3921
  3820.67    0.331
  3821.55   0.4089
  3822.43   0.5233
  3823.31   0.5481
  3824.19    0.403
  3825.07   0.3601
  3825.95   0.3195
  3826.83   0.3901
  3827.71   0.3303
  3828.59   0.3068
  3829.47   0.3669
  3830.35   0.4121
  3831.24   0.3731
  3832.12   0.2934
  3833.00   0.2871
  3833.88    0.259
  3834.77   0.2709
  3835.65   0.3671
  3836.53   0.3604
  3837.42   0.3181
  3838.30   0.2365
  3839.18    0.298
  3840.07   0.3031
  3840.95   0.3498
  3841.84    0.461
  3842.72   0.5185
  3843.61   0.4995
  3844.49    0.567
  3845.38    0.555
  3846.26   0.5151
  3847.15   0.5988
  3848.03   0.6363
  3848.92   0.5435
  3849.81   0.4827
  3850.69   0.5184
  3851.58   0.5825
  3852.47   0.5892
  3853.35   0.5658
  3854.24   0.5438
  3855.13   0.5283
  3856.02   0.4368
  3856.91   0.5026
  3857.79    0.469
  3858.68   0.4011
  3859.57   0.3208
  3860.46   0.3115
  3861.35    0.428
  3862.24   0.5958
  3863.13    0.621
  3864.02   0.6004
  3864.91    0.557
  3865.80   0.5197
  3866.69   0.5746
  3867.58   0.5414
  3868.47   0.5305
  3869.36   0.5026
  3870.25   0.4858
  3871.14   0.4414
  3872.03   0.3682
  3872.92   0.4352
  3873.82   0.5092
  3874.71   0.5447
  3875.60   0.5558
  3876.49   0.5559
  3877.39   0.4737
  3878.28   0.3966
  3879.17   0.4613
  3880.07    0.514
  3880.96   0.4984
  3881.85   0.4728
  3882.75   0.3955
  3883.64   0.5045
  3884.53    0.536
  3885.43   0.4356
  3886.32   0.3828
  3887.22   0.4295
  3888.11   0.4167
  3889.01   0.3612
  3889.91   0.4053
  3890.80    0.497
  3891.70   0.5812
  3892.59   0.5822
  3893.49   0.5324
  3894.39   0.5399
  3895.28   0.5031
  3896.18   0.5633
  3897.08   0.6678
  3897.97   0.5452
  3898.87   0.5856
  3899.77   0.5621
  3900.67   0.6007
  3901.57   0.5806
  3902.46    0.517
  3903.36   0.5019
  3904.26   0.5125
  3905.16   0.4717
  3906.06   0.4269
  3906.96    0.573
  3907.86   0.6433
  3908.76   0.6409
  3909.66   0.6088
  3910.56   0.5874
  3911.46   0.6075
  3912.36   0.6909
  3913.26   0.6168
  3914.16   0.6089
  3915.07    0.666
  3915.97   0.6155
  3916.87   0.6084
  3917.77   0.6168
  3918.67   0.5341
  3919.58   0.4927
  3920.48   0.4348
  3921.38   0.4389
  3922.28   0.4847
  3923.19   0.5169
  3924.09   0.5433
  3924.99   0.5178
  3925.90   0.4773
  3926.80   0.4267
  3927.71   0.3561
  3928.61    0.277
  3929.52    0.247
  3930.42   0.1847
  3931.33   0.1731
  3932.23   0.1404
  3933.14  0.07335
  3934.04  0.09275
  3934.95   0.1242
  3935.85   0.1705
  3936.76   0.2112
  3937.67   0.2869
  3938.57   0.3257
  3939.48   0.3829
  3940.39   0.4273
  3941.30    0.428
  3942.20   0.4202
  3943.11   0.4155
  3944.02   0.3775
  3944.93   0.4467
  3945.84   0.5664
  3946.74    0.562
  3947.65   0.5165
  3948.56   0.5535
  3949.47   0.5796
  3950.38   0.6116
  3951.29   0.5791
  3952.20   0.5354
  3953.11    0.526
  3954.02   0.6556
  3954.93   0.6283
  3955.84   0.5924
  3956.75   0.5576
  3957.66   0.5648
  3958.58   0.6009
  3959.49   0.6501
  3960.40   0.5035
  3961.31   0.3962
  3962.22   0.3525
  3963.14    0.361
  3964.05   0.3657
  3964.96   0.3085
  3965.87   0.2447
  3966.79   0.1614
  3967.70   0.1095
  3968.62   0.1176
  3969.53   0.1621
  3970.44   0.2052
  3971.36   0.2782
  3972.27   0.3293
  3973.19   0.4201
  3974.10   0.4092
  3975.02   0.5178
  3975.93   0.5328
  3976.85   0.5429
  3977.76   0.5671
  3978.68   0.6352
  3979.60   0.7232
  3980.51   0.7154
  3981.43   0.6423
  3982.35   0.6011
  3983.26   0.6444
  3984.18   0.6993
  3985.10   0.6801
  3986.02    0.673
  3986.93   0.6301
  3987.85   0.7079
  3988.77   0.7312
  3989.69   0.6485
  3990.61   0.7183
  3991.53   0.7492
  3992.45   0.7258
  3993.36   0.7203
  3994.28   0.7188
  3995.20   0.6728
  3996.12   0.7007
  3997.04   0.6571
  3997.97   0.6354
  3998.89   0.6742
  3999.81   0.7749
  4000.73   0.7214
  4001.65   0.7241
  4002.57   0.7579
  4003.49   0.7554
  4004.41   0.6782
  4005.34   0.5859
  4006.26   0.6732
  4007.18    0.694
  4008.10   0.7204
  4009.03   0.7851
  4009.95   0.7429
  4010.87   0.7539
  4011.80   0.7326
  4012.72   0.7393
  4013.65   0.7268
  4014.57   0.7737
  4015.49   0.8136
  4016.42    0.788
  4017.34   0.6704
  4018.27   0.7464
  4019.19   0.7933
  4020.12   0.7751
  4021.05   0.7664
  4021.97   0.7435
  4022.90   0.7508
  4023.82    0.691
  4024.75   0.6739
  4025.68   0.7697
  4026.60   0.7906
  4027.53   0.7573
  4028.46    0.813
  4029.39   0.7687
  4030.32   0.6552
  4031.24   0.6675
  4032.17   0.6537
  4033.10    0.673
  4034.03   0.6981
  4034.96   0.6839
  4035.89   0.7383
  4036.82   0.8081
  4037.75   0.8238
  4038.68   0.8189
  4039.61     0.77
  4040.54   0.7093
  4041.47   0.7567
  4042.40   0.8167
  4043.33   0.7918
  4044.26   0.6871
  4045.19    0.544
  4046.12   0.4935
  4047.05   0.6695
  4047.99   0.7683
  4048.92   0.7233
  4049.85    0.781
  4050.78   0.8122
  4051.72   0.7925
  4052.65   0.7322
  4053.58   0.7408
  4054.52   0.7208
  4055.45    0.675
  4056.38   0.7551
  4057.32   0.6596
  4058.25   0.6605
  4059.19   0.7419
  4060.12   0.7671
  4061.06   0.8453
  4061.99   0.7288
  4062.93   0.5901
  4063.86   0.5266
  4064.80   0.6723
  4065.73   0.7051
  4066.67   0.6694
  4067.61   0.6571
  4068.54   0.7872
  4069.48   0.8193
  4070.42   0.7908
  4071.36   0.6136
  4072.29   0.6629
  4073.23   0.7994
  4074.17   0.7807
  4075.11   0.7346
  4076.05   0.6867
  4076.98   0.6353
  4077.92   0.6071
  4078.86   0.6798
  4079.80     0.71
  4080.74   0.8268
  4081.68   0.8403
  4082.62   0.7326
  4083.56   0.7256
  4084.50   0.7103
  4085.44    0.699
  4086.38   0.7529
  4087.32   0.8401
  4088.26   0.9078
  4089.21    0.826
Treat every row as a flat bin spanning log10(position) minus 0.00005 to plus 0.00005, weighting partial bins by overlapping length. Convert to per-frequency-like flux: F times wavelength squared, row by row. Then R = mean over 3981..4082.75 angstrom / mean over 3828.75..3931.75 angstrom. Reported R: 1.6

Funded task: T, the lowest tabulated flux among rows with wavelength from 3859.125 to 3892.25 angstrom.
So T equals 0.3115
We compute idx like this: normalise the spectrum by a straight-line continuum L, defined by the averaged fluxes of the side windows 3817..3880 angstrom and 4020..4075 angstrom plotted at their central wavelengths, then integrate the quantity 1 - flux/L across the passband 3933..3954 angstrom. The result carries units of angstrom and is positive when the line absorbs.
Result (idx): 6.28 angstrom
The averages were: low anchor 0.455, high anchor 0.724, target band 0.411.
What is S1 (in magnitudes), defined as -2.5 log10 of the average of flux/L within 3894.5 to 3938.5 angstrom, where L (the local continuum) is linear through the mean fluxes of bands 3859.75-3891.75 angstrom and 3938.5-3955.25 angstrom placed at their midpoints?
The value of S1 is 0.07 mag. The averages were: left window 0.482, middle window 0.464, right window 0.505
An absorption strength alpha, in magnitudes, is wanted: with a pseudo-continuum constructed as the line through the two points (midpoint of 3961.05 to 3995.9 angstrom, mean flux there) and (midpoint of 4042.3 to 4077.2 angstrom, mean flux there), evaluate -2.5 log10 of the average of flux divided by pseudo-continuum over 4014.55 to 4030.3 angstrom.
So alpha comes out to -0.21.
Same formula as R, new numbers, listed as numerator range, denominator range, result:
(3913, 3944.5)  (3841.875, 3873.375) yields 0.79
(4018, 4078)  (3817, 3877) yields 1.76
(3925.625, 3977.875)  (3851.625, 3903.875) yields 0.80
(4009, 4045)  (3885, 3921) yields 1.46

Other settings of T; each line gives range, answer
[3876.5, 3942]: 0.07335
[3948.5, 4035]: 0.1095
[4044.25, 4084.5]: 0.4935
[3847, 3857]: 0.4368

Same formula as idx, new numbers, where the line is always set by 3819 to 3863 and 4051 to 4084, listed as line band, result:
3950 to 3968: 3.4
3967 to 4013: 0.7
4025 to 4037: -1.0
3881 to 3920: -2.5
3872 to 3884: -0.1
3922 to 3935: 5.5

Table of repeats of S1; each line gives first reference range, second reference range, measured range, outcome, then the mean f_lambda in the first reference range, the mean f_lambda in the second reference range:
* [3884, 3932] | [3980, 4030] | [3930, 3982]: 0.43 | 0.506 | 0.718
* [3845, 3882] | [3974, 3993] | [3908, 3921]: -0.05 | 0.507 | 0.648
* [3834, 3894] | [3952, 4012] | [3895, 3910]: -0.10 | 0.475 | 0.576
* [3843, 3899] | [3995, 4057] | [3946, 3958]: 0.09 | 0.505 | 0.728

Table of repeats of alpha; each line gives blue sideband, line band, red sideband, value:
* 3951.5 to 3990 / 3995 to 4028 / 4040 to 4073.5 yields -0.21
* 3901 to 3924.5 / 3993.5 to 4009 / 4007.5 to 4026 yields 0.03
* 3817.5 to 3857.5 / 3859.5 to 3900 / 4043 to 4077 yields -0.02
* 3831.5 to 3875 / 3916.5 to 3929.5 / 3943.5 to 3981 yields -0.02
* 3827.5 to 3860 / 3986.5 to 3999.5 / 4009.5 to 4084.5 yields -0.07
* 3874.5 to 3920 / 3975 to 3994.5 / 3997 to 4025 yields 0.03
